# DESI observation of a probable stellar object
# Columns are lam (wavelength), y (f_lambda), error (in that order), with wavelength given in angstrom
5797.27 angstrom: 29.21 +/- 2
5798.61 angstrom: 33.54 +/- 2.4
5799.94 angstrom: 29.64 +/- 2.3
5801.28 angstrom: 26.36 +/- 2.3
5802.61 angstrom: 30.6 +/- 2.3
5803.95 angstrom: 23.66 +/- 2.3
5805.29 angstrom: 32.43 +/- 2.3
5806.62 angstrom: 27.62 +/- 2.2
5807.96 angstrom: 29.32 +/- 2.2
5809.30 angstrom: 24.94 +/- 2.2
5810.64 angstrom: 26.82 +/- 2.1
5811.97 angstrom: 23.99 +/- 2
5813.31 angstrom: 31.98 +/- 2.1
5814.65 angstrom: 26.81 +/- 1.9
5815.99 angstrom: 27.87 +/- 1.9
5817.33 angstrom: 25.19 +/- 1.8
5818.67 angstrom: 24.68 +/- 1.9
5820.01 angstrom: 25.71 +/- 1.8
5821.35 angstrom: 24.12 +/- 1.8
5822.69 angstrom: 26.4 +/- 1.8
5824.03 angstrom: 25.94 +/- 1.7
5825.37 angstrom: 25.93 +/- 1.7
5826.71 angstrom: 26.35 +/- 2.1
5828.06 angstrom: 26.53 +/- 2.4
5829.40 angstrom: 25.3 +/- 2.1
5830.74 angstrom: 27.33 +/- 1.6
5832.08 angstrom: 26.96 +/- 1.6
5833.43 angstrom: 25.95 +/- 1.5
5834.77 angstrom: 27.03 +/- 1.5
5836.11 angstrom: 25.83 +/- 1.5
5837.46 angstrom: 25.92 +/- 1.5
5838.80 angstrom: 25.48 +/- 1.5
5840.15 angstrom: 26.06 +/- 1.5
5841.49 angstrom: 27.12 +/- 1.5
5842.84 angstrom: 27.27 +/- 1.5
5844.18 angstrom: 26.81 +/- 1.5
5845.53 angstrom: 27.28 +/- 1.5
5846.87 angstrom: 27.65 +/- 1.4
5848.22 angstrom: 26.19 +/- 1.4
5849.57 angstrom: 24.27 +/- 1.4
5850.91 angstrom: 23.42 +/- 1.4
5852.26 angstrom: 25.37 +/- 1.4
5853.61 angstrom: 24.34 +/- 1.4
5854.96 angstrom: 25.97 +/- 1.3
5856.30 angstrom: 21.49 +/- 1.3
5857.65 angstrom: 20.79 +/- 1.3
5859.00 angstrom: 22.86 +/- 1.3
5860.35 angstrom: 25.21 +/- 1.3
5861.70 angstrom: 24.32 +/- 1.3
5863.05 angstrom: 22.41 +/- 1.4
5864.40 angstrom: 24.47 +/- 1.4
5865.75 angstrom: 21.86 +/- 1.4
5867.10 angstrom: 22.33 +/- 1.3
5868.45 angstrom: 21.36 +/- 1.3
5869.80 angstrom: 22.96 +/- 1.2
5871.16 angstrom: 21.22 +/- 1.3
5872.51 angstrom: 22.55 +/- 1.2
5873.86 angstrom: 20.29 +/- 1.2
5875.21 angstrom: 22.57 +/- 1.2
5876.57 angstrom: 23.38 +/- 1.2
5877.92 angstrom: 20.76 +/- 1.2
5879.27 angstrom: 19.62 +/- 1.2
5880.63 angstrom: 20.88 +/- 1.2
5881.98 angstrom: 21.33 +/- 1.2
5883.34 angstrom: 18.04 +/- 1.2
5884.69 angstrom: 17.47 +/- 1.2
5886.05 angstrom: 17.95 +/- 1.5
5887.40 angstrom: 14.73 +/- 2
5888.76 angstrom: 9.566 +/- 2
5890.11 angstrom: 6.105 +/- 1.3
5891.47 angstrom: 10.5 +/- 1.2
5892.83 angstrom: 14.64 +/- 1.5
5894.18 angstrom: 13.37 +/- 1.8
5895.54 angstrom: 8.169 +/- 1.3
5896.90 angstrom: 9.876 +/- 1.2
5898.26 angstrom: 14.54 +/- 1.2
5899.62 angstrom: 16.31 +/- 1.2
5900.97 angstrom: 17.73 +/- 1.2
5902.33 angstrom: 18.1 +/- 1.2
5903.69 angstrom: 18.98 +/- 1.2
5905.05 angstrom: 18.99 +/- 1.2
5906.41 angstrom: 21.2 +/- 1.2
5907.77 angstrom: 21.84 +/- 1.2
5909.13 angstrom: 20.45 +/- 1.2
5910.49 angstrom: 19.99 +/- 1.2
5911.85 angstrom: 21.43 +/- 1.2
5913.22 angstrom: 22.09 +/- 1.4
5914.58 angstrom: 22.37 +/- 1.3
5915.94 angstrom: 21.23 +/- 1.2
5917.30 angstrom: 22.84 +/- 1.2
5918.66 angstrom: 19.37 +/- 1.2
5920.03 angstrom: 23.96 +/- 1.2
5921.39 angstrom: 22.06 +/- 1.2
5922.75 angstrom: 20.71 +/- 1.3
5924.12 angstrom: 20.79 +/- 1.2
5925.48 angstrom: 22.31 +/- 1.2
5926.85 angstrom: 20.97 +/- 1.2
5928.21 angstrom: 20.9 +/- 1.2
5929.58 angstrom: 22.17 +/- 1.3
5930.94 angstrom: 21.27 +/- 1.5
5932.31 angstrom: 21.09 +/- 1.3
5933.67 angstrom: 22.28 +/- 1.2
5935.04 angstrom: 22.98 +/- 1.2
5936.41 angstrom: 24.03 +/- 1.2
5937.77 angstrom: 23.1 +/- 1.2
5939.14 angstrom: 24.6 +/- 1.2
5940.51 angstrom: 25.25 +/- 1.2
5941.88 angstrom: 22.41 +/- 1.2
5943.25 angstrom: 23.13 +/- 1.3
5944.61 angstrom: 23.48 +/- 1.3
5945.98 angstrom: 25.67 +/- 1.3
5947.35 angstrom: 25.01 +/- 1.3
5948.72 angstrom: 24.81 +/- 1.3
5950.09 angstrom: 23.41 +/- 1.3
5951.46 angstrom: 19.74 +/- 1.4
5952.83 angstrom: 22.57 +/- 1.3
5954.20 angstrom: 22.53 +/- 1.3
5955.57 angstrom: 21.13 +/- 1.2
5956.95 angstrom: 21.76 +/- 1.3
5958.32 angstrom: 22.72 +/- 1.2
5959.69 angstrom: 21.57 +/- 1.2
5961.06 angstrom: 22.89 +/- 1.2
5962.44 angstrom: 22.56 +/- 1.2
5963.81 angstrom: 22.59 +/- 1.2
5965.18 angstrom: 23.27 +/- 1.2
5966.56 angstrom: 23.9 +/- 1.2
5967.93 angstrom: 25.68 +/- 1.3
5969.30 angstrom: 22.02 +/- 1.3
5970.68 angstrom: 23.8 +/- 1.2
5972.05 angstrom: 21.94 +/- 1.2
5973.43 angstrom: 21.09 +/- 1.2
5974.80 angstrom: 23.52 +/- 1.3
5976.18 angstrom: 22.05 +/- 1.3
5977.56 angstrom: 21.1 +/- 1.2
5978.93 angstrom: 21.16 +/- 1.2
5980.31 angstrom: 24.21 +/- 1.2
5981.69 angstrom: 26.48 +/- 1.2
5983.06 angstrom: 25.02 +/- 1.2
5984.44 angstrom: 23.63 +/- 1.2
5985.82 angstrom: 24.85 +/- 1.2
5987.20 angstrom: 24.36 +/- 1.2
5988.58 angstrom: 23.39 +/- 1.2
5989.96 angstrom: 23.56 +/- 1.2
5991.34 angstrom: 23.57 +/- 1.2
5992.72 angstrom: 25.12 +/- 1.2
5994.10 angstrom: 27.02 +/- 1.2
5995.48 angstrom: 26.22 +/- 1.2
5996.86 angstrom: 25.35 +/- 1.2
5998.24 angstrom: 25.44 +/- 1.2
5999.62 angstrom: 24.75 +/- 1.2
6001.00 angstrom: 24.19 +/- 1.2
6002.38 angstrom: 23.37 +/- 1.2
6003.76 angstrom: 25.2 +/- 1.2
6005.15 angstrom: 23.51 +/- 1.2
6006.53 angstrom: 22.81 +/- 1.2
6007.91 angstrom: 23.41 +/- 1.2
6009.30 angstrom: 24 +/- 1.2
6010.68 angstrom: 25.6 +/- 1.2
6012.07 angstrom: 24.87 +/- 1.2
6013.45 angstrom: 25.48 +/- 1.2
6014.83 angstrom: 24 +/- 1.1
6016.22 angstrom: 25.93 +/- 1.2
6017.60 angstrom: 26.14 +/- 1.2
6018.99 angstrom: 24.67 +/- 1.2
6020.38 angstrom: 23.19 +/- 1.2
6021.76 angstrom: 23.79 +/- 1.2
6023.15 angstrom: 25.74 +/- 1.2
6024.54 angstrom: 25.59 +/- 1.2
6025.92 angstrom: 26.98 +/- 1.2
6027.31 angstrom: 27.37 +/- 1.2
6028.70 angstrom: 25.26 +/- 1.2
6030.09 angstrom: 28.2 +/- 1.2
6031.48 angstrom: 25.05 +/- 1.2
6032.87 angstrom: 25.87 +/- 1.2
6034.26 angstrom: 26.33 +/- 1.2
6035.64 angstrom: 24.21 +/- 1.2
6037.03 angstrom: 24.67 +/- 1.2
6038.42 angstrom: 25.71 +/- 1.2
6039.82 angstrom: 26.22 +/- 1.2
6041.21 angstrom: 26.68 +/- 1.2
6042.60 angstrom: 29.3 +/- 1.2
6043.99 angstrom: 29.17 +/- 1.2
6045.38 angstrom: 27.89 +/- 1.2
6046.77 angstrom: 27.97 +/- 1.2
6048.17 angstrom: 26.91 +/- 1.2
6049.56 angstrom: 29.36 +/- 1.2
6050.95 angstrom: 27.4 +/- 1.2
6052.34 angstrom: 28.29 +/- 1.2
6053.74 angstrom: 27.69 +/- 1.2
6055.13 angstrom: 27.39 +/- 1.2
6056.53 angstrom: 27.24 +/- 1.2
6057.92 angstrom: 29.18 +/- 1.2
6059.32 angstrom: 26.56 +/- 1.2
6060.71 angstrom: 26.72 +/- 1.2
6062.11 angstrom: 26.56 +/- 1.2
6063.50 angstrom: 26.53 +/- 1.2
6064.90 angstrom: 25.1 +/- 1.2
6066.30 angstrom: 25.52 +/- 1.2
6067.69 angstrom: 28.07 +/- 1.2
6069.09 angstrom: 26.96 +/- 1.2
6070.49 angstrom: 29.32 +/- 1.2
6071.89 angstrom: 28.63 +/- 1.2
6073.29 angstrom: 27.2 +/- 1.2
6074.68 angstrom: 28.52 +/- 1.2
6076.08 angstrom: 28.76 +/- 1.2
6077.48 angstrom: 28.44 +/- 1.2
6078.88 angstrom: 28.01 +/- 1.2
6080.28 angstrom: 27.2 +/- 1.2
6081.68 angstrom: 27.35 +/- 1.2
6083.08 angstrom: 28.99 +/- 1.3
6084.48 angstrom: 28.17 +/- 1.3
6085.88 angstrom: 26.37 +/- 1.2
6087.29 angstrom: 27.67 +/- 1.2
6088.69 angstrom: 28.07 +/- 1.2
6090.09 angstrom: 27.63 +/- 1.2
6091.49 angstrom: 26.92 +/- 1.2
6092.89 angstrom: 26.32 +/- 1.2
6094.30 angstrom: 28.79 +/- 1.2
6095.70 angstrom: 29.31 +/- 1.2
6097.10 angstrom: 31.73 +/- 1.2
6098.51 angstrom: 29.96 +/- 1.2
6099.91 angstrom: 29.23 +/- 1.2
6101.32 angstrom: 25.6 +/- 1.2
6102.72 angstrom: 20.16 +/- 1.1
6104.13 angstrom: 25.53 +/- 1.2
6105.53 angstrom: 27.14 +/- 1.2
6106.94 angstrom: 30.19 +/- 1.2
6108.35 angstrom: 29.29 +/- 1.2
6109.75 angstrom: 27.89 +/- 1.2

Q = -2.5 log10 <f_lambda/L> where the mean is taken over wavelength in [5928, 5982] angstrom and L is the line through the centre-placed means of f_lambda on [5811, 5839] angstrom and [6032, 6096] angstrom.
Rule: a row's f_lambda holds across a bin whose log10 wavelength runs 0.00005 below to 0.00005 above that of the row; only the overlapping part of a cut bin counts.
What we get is 0.17 mag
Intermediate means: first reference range 26.3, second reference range 27.4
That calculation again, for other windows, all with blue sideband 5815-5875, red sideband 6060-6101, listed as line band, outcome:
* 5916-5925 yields 0.193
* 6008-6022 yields 0.096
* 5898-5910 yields 0.332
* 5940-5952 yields 0.107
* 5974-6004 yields 0.105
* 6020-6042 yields 0.061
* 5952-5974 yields 0.166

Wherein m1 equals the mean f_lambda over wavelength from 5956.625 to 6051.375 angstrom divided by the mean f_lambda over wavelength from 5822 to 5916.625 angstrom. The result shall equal 1.15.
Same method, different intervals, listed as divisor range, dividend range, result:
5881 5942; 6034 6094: 1.43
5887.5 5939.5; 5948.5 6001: 1.24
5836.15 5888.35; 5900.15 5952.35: 0.95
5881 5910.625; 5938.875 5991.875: 1.46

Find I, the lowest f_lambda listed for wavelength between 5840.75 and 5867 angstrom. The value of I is 20.79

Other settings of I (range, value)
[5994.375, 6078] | 22.81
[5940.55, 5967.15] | 19.74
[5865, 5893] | 6.105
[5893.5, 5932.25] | 8.169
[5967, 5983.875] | 21.09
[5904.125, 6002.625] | 18.99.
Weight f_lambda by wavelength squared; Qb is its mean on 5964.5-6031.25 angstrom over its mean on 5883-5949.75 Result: 1.3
